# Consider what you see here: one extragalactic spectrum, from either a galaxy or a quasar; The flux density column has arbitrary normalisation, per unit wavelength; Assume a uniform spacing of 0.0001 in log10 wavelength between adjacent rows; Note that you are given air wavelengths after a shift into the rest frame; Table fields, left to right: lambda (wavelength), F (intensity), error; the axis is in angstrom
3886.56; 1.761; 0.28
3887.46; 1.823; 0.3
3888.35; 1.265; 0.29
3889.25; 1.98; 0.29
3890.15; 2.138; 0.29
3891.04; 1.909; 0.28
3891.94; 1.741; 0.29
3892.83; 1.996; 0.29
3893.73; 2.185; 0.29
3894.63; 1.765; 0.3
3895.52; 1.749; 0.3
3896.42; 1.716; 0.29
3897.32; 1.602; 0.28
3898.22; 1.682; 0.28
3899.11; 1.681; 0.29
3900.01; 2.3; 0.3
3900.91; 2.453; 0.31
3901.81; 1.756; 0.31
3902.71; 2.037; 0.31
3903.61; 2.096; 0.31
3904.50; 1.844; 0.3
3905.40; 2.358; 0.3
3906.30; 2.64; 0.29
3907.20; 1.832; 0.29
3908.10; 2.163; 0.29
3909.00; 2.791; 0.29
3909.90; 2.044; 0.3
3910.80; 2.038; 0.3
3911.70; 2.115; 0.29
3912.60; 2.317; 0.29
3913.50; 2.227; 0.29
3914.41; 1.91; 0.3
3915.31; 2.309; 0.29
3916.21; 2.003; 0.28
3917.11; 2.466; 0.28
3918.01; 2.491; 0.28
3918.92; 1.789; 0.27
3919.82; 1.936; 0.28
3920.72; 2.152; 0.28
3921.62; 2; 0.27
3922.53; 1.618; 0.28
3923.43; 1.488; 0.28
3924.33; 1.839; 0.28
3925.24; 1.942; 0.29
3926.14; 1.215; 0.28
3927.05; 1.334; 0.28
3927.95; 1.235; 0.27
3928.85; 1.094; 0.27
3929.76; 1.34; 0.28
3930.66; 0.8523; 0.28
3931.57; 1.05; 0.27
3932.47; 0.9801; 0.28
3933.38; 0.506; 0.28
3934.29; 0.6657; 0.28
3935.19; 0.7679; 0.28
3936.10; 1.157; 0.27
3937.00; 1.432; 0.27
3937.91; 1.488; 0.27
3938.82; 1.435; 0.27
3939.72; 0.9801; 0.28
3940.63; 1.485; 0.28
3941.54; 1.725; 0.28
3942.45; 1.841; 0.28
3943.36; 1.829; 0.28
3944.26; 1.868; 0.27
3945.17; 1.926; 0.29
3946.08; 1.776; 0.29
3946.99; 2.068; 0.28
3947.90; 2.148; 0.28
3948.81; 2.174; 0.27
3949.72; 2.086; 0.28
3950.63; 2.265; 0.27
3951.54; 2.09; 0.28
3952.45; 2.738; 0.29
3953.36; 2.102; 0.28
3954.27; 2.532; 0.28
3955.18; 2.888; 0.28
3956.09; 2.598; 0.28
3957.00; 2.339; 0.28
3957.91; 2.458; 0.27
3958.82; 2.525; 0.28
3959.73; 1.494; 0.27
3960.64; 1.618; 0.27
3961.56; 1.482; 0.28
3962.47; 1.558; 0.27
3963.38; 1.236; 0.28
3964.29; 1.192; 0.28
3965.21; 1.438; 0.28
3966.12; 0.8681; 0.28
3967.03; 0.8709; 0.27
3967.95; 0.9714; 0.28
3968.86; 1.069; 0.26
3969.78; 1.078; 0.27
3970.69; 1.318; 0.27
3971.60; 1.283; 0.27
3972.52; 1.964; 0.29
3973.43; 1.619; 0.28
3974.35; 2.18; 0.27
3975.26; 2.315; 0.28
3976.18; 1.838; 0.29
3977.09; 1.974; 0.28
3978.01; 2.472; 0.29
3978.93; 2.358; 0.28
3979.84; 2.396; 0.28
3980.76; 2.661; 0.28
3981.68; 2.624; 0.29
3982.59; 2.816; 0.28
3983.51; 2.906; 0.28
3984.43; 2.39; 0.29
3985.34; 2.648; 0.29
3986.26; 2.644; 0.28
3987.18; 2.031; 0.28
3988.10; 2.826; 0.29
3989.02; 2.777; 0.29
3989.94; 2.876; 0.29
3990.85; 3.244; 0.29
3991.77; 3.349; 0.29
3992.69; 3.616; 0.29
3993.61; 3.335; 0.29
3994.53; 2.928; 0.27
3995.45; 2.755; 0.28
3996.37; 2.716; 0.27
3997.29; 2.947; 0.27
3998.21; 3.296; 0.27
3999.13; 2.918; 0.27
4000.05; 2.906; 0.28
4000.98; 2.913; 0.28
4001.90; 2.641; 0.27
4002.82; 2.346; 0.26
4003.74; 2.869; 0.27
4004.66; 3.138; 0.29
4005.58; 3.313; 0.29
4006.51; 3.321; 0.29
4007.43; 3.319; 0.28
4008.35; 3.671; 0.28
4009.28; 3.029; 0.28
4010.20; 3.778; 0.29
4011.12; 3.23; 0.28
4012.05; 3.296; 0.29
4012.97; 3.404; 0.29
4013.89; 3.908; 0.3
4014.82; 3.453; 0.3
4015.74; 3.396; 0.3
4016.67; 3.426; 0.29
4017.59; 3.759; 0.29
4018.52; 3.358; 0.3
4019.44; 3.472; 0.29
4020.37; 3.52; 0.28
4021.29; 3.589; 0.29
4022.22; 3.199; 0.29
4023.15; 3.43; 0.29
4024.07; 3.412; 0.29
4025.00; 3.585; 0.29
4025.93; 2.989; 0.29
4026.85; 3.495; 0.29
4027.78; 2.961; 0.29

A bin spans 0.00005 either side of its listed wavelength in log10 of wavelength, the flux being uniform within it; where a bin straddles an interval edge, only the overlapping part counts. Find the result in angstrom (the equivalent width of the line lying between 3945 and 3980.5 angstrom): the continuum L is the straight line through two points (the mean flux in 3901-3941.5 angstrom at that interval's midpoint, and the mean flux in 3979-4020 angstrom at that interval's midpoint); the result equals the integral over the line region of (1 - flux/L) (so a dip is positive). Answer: 7.64 angstrom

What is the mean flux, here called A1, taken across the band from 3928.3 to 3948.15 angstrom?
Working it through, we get 1.37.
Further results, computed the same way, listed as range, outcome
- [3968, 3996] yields 2.39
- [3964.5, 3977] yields 1.46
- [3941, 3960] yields 2.17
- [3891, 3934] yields 1.84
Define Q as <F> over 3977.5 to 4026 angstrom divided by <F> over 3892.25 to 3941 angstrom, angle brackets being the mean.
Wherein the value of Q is 1.76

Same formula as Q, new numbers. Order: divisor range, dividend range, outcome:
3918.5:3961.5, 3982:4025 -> 1.82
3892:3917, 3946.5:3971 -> 0.89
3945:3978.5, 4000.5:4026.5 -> 1.79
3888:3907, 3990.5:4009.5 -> 1.58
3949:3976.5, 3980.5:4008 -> 1.61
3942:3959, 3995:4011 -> 1.38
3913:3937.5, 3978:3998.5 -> 1.82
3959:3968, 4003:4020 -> 2.55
